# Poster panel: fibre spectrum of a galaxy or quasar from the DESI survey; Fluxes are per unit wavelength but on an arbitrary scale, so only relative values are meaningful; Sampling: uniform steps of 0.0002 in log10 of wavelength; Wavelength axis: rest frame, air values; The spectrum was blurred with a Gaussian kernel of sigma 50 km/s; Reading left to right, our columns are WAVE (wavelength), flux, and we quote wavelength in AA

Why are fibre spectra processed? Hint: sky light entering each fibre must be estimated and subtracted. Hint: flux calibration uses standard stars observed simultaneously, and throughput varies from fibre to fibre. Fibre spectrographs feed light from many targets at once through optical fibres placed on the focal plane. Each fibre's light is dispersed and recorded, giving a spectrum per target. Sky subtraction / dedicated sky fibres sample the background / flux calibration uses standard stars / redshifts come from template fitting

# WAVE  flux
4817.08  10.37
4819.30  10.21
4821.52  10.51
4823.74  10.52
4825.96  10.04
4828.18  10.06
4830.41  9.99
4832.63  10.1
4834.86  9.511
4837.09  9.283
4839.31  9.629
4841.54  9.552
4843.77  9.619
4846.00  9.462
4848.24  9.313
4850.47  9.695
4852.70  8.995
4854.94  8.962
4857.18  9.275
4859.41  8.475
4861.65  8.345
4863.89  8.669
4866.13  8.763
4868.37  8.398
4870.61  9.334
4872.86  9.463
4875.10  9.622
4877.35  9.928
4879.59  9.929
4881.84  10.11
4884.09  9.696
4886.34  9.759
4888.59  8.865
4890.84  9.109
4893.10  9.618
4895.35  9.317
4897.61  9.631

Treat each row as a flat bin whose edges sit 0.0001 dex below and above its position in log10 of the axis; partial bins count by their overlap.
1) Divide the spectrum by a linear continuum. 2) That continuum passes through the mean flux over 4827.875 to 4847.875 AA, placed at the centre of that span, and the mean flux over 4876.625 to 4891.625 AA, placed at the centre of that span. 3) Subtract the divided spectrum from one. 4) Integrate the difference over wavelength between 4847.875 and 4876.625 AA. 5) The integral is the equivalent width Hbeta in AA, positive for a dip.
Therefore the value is 1.8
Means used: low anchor 9.66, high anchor 9.63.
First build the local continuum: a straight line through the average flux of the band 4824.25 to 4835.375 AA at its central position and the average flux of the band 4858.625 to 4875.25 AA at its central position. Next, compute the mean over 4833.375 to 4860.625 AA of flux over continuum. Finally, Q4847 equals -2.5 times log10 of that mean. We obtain 0.02 mag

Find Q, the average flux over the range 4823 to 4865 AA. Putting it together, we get 9.44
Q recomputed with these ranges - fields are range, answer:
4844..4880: 9.16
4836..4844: 9.52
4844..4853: 9.43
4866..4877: 9.2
